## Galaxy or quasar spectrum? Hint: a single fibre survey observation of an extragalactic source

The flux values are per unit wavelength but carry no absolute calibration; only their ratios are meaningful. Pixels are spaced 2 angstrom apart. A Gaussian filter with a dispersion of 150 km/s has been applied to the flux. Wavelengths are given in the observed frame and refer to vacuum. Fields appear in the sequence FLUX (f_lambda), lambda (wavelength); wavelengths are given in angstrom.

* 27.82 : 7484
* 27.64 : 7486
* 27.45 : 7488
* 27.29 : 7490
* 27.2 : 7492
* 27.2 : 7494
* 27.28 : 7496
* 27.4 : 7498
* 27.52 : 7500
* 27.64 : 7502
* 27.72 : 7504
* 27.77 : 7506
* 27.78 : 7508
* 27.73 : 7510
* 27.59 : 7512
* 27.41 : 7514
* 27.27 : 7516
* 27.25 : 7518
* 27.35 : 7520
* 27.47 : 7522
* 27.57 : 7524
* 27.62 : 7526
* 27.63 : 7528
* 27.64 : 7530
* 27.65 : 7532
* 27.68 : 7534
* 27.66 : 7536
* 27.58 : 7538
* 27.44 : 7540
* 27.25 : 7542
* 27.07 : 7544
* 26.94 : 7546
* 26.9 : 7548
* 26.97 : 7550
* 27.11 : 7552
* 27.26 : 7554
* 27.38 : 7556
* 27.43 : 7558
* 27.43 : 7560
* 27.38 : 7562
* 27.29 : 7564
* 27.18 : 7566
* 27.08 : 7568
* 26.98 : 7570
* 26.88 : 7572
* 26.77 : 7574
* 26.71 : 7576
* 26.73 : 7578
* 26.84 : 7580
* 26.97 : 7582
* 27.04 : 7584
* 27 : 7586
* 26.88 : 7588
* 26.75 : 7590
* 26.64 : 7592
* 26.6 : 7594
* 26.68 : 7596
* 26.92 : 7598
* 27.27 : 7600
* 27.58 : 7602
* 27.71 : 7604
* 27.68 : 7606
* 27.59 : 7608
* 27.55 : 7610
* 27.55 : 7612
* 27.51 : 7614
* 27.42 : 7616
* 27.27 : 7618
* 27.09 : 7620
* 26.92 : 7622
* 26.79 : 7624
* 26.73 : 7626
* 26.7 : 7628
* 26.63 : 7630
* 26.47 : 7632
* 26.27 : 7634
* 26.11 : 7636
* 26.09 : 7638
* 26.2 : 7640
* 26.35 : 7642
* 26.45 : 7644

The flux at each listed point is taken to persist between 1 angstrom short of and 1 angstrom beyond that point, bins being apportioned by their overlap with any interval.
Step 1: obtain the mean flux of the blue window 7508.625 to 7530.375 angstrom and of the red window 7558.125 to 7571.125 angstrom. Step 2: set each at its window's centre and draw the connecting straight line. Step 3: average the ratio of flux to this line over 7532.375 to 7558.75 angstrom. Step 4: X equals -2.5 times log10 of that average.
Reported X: 0.00 mag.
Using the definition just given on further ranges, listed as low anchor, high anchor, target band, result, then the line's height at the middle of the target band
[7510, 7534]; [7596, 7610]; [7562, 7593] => 0.02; 27.4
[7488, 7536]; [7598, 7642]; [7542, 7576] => 0.01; 27.3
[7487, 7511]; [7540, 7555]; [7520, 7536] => -0.01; 27.3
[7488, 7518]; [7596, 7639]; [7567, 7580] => 0.01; 27.2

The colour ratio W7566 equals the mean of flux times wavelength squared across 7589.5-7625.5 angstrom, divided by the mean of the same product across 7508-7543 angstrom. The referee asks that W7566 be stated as 1.0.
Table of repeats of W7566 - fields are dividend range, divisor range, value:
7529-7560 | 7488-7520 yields 1.01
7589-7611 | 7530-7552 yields 1.01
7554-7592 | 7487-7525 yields 1.00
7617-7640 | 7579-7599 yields 1.00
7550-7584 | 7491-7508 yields 1.00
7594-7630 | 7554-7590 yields 1.02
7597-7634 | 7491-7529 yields 1.02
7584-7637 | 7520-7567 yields 1.00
